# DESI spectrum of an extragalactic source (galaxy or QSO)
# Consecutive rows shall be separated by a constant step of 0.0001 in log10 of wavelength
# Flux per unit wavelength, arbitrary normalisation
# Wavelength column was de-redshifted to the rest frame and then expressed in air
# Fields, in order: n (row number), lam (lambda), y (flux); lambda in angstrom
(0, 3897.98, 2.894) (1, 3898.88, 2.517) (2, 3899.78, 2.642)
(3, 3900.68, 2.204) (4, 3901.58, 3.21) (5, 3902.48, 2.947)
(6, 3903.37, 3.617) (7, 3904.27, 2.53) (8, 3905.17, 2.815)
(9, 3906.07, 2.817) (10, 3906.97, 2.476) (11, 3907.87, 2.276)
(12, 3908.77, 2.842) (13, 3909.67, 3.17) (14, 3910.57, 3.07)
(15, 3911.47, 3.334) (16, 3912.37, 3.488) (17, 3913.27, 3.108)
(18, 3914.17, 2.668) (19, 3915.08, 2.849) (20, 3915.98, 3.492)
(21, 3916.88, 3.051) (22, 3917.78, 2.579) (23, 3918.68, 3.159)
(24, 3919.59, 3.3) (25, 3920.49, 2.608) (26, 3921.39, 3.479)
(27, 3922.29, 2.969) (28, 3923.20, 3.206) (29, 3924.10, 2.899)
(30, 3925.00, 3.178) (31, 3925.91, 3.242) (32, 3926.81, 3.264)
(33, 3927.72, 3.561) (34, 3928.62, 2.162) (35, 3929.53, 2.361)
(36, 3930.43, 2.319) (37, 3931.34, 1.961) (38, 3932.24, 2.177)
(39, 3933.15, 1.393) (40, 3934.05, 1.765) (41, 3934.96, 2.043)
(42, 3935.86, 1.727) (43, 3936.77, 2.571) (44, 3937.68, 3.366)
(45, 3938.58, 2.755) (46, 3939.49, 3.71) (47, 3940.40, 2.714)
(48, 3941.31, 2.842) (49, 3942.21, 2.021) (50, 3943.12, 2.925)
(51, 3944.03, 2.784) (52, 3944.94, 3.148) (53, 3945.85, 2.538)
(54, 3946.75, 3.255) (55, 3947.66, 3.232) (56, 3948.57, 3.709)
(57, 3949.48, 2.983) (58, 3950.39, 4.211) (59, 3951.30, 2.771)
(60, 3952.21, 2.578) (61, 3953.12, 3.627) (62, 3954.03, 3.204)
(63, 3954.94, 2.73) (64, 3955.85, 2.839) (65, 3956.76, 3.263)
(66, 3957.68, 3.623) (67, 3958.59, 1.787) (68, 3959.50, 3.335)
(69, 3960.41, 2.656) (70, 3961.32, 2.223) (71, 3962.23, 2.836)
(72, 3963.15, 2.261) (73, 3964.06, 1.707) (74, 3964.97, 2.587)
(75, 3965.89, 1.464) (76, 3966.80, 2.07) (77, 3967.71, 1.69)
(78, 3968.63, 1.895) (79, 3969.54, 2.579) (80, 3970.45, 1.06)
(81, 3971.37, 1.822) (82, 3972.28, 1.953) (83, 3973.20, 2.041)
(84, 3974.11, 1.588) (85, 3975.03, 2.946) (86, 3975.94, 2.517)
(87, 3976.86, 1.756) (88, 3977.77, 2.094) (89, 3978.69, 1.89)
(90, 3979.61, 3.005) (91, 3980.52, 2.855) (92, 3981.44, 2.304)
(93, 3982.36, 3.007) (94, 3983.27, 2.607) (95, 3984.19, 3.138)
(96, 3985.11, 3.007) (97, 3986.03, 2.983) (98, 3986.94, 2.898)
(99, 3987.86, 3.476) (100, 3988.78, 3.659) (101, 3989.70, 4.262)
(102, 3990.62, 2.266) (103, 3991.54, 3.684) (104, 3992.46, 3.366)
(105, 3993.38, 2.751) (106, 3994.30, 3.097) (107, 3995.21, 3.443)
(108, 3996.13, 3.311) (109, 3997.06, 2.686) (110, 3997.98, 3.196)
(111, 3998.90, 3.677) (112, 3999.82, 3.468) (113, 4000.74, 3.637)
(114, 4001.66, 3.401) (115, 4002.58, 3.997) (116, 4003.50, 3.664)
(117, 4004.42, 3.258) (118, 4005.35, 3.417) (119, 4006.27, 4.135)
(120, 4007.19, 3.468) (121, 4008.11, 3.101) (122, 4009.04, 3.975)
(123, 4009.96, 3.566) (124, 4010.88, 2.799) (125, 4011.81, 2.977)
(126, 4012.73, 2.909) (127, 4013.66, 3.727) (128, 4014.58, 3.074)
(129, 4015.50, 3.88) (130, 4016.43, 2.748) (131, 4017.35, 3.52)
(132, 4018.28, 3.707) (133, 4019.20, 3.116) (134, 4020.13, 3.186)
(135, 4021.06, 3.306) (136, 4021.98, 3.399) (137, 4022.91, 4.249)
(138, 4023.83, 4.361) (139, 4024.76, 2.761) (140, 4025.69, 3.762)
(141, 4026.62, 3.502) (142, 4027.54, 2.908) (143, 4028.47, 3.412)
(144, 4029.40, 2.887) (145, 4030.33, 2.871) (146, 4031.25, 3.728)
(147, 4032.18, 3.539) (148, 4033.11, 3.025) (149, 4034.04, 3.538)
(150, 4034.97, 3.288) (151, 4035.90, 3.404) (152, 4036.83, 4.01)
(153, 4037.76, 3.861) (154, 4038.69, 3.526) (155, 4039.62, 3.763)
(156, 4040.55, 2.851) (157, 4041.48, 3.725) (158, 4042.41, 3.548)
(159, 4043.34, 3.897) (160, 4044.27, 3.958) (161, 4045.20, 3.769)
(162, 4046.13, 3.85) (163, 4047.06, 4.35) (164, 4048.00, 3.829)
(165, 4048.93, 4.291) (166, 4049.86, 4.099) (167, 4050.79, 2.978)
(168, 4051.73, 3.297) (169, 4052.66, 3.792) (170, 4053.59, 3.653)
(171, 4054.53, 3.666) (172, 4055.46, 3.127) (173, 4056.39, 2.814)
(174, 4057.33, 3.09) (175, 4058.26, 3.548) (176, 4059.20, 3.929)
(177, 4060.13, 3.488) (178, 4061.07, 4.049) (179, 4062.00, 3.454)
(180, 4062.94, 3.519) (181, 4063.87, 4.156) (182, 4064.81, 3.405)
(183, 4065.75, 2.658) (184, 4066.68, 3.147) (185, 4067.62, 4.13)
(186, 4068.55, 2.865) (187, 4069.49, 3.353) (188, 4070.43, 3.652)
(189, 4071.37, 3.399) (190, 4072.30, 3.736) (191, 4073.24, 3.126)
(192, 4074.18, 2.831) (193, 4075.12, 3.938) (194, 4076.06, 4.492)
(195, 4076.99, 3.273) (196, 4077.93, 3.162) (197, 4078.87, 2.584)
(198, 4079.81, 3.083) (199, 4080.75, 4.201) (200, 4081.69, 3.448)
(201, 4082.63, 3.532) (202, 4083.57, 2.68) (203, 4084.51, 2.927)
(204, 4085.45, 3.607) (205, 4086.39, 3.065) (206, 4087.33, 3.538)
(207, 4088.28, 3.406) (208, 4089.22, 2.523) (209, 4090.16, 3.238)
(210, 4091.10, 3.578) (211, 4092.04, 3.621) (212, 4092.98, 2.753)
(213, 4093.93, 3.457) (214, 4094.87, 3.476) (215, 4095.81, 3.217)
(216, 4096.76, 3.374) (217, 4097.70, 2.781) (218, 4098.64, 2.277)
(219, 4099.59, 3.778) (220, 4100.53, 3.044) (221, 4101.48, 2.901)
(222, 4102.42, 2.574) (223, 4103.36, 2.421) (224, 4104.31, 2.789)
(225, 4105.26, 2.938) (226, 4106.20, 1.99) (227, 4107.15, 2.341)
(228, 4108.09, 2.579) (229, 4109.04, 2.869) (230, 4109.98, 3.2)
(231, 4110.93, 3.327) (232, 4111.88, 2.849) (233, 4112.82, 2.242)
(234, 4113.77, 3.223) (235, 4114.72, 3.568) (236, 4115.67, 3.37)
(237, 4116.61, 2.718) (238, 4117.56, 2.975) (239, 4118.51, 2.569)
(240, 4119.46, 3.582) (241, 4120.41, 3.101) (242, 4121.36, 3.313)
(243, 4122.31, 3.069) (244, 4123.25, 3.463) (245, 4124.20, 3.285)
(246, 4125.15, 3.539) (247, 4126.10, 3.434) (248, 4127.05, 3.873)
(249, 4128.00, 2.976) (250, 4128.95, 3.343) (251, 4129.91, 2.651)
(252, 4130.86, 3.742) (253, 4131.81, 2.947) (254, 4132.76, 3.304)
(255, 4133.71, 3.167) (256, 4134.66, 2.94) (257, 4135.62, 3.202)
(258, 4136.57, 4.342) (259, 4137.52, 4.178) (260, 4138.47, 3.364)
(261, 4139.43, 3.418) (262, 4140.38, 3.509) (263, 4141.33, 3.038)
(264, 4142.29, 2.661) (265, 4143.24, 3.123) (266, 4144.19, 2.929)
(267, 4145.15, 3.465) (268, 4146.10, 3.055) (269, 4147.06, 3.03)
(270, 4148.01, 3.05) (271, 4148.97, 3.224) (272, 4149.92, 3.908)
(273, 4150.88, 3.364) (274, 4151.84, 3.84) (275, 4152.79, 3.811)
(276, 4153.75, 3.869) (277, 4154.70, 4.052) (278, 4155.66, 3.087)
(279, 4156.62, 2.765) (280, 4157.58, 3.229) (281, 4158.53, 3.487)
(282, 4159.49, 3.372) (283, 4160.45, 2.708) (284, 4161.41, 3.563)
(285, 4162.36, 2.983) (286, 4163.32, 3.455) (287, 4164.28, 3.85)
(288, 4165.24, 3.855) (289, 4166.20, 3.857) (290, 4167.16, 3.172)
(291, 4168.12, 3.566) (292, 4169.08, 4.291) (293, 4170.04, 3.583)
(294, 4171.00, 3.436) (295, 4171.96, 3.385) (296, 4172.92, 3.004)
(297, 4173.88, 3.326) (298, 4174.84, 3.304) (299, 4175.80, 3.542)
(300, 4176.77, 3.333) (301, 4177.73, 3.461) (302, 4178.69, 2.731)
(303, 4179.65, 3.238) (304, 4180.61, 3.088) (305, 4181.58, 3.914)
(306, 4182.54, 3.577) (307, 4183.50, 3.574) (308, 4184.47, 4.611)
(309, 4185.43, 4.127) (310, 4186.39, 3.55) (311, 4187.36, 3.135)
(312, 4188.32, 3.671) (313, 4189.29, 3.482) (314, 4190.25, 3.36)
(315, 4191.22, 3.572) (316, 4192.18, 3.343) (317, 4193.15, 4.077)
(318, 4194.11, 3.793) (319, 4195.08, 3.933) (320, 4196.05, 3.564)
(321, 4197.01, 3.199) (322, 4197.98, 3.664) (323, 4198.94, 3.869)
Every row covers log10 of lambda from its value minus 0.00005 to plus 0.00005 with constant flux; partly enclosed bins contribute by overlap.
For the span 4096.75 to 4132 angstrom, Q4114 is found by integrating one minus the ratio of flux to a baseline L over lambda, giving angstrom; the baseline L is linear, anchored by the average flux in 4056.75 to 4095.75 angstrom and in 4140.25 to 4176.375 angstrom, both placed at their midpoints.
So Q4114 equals 3.8 angstrom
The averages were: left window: 3.39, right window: 3.39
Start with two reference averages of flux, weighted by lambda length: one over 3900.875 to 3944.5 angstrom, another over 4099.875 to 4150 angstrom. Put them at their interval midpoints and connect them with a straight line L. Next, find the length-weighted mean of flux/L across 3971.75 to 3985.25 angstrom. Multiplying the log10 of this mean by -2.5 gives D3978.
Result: 0.19 mag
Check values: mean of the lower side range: 2.8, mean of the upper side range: 3.12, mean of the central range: 2.43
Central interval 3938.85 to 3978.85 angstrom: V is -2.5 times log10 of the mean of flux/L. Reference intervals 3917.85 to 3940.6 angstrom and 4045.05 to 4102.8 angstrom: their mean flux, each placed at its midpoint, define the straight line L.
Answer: 0.10 mag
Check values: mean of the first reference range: 2.71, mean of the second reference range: 3.39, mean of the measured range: 2.58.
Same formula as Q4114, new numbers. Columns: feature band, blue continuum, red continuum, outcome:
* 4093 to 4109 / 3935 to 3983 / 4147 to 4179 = 1.6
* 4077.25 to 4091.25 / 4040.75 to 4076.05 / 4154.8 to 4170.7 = 1.2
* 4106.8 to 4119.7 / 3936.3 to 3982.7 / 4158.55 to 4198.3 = 1.2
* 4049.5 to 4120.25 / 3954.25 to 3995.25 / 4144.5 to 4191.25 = -3.3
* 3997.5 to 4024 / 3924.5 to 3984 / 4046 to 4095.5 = -4.2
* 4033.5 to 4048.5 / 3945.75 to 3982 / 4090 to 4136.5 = -4.6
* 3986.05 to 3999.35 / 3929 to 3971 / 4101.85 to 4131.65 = -2.7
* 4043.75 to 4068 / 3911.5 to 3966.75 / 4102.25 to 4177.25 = -4.4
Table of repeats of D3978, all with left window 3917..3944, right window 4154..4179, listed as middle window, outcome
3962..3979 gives 0.36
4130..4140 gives -0.04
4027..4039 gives -0.13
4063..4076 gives -0.11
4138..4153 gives 0.02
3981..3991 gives -0.07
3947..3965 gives -0.05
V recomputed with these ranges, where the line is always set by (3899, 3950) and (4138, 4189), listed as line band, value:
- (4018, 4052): -0.15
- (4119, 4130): 0.00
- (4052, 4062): -0.11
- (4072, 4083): -0.08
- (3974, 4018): -0.05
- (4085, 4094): -0.01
